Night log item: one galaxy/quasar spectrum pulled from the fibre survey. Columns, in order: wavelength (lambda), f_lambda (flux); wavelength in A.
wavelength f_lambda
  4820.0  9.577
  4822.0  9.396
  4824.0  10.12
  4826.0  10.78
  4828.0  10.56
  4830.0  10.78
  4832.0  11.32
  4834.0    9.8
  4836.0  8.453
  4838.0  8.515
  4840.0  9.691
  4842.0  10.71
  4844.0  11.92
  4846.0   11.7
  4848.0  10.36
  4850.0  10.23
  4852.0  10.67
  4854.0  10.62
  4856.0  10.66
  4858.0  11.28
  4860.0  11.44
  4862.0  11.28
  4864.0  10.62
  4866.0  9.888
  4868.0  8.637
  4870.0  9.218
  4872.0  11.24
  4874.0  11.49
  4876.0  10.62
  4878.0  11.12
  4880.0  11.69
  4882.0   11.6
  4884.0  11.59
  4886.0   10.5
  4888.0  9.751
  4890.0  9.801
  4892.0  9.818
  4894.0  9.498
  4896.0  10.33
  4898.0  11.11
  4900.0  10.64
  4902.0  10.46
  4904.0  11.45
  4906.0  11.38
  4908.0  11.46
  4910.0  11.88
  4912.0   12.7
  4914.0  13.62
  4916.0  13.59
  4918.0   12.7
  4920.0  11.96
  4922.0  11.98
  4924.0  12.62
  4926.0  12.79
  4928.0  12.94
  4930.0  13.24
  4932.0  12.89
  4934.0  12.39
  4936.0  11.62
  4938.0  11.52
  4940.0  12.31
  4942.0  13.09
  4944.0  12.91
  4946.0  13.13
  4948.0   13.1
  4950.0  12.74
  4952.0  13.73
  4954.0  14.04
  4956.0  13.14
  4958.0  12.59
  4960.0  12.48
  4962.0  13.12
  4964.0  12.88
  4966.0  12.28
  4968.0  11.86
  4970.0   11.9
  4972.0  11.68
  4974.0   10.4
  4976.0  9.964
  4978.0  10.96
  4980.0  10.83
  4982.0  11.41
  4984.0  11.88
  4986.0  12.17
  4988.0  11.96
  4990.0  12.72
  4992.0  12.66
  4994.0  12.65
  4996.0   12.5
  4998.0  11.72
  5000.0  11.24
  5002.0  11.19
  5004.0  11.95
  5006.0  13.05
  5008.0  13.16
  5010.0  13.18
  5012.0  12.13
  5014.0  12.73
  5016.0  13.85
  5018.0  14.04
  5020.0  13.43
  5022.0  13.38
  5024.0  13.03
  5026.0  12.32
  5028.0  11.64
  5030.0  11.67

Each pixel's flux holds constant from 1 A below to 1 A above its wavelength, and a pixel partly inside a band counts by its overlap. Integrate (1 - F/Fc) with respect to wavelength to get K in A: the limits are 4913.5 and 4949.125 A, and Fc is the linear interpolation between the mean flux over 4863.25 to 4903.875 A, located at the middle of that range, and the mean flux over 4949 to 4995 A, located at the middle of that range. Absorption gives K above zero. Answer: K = -4.0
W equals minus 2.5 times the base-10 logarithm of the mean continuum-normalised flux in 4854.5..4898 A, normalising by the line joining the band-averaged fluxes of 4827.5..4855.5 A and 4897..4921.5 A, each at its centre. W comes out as 0.06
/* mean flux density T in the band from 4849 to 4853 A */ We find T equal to 10.4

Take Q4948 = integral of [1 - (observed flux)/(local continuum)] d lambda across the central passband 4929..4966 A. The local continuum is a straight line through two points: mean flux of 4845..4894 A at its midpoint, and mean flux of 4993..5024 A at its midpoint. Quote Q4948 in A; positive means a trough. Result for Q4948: -3.2 A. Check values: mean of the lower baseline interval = 10.6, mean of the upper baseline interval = 12.7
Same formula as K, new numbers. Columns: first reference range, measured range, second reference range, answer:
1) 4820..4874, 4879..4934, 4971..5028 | -2.6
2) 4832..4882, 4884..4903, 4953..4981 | 1.3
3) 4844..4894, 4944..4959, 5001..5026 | -1.6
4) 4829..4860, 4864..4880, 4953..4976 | 0.7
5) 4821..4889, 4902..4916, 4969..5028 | -1.1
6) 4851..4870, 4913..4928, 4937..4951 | -0.9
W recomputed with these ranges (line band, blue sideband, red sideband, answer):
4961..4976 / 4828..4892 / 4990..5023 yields 0.02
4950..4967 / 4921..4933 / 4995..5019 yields -0.03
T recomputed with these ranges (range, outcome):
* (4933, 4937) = 12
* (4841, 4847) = 11.4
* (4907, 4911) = 11.7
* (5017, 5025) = 13.5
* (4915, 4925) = 12.6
